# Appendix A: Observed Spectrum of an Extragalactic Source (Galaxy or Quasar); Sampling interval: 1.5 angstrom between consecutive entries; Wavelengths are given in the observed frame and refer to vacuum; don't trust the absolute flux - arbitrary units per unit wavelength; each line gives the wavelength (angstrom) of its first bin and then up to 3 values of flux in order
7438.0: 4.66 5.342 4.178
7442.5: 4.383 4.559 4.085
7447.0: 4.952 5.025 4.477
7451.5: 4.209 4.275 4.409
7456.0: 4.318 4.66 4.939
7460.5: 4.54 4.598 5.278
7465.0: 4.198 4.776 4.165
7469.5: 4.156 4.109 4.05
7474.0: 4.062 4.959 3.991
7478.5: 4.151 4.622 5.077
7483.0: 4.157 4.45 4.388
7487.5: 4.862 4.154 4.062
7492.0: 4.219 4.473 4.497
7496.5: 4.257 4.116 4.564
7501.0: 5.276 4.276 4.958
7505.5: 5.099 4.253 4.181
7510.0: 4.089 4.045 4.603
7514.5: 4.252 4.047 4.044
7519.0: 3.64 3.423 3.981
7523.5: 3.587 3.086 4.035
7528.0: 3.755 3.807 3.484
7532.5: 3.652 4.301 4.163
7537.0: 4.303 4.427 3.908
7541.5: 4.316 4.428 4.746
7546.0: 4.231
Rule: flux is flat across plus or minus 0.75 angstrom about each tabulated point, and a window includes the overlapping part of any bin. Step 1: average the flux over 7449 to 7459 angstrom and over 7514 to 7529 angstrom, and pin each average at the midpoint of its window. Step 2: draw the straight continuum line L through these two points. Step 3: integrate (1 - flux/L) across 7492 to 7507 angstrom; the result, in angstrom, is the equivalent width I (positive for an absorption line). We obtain -2.2 angstrom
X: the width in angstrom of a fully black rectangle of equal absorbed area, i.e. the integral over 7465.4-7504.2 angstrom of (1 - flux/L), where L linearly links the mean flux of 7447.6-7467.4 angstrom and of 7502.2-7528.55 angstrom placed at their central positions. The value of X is -0.6 angstrom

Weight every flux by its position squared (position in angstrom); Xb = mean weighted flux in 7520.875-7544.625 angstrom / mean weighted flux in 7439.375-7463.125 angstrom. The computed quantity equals 0.89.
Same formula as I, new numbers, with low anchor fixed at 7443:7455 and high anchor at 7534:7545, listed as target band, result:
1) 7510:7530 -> 2.2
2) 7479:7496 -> -0.1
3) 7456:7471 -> -0.3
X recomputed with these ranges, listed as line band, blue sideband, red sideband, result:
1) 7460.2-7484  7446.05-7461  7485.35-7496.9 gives 0.2 angstrom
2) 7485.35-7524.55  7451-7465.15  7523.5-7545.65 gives -0.4 angstrom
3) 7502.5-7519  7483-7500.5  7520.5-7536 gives -1.1 angstrom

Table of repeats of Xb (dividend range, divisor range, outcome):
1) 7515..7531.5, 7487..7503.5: 0.85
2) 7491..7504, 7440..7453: 1.01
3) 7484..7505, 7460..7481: 1.02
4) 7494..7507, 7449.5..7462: 1.04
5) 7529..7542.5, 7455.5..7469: 0.90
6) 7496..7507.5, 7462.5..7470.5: 1.03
